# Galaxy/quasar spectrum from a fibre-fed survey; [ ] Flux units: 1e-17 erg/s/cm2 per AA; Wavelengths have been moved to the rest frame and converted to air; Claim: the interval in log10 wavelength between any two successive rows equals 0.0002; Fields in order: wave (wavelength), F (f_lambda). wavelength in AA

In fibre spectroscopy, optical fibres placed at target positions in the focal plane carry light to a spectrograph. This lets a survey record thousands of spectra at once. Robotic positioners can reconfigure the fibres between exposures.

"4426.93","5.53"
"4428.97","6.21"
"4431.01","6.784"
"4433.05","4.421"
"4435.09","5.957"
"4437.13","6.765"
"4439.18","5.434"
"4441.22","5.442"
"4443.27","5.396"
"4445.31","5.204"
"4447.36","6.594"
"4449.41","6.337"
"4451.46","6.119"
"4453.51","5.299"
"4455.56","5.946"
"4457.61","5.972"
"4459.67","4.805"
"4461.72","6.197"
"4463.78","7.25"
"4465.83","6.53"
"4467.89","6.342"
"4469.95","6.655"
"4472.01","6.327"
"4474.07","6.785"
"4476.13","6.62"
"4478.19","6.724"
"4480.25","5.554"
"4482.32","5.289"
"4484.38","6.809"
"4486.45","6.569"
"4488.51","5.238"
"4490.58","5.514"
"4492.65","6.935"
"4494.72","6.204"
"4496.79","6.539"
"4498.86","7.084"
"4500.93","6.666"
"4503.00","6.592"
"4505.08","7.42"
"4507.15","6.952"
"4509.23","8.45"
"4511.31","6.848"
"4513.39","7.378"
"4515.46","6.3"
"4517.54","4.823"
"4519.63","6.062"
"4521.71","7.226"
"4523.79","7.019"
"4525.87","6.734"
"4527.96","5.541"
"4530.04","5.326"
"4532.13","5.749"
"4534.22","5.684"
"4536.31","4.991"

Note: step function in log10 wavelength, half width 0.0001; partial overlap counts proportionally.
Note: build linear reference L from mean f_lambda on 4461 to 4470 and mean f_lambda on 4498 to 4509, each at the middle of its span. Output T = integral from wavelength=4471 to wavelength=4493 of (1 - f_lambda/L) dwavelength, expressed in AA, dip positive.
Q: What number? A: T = 1.9 AA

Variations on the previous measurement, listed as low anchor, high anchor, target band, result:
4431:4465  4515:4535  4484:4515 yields -3.9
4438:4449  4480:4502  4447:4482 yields -1.7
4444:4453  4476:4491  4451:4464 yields 0.3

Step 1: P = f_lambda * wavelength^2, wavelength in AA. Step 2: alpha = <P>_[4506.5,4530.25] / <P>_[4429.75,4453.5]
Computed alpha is 1.2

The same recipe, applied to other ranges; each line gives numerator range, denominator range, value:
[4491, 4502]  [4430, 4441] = 1.17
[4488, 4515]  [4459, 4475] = 1.08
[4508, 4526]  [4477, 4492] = 1.15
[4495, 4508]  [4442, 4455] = 1.20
